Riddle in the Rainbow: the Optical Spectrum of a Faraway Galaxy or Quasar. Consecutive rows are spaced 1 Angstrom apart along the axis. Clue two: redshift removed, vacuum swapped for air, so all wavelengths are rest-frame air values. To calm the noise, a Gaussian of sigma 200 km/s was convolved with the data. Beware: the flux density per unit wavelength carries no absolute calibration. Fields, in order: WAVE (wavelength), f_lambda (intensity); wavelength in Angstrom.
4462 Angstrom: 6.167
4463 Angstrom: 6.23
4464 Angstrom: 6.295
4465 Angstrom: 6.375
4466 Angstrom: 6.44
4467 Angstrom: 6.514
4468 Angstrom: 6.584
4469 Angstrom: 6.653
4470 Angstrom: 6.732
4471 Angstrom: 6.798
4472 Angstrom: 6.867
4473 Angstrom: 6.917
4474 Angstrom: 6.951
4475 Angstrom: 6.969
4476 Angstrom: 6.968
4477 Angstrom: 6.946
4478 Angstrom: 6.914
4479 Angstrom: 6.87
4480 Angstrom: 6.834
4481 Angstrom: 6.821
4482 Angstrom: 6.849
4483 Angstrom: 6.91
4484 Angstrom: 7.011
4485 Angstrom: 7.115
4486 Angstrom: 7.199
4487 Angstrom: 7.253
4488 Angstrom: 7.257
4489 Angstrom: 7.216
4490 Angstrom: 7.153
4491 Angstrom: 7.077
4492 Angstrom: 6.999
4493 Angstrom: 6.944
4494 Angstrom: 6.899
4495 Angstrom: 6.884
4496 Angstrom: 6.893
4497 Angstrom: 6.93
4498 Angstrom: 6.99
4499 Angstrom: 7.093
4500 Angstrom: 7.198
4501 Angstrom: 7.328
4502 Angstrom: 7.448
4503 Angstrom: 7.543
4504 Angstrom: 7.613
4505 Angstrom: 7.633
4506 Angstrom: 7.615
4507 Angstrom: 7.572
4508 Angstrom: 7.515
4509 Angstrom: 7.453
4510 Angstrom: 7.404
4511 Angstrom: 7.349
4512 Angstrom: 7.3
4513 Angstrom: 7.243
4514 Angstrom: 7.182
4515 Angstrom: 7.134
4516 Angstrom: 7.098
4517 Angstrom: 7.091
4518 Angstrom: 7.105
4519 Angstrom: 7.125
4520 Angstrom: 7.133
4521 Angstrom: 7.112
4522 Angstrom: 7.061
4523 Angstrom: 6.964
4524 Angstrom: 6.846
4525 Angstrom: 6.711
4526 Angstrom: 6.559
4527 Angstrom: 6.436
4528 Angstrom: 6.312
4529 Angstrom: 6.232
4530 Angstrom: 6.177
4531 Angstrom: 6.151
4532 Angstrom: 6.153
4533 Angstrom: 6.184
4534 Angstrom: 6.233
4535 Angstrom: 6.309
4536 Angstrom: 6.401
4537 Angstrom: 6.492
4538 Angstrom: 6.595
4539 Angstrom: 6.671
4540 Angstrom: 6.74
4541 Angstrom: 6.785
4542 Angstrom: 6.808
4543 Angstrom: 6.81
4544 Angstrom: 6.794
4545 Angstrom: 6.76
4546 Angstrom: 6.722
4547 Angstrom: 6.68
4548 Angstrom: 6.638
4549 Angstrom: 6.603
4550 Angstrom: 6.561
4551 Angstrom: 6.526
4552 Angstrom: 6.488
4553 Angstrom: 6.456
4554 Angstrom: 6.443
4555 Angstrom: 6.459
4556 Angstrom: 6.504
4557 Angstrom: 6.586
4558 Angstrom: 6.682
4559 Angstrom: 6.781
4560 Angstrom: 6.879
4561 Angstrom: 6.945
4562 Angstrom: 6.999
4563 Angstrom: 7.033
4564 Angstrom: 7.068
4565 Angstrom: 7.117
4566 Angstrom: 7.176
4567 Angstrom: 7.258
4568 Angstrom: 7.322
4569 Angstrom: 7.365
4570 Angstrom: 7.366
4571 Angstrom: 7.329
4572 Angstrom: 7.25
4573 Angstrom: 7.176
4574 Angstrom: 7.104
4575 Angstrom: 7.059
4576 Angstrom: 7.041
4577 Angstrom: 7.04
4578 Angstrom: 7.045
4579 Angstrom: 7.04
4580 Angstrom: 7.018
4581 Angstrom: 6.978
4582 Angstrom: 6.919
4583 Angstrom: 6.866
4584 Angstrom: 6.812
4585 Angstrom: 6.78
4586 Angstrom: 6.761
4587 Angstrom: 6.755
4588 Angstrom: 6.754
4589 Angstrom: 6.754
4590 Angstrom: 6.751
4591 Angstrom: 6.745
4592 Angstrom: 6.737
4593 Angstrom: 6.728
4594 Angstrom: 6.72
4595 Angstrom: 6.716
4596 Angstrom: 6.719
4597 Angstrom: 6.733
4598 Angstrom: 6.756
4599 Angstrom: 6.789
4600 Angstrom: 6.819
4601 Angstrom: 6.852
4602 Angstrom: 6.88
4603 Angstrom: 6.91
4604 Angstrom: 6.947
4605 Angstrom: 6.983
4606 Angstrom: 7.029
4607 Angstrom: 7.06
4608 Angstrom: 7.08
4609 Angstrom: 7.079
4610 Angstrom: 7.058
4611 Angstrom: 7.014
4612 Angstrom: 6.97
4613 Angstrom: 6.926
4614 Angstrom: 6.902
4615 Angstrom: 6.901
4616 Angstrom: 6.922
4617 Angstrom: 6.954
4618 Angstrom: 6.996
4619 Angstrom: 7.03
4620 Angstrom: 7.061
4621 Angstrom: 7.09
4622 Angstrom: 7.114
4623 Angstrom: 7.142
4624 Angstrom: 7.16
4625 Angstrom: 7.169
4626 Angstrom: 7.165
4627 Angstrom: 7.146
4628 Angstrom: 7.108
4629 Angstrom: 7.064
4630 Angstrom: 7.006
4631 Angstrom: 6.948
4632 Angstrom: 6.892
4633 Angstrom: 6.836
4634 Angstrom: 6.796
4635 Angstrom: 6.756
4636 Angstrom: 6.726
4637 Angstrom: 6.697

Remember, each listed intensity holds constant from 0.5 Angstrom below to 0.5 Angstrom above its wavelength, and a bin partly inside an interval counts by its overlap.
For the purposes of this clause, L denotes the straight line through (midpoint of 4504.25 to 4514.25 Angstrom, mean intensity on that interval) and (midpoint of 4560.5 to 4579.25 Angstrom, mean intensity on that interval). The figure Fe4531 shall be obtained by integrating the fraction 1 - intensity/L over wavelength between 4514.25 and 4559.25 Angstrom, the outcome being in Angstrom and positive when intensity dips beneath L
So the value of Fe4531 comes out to 4.04 Angstrom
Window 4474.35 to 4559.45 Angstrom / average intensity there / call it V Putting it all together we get 6.89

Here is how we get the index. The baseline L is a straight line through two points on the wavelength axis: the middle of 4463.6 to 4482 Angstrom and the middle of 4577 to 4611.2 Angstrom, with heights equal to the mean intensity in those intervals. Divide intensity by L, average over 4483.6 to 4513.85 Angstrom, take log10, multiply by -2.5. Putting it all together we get -0.071 mag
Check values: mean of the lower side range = 6.75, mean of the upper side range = 6.87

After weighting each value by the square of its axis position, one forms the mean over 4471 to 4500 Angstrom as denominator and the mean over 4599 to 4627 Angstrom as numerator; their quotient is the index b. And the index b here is 1.06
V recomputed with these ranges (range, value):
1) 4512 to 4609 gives 6.82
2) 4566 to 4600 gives 6.95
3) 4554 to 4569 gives 6.91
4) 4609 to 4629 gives 7.04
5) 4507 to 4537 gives 6.83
